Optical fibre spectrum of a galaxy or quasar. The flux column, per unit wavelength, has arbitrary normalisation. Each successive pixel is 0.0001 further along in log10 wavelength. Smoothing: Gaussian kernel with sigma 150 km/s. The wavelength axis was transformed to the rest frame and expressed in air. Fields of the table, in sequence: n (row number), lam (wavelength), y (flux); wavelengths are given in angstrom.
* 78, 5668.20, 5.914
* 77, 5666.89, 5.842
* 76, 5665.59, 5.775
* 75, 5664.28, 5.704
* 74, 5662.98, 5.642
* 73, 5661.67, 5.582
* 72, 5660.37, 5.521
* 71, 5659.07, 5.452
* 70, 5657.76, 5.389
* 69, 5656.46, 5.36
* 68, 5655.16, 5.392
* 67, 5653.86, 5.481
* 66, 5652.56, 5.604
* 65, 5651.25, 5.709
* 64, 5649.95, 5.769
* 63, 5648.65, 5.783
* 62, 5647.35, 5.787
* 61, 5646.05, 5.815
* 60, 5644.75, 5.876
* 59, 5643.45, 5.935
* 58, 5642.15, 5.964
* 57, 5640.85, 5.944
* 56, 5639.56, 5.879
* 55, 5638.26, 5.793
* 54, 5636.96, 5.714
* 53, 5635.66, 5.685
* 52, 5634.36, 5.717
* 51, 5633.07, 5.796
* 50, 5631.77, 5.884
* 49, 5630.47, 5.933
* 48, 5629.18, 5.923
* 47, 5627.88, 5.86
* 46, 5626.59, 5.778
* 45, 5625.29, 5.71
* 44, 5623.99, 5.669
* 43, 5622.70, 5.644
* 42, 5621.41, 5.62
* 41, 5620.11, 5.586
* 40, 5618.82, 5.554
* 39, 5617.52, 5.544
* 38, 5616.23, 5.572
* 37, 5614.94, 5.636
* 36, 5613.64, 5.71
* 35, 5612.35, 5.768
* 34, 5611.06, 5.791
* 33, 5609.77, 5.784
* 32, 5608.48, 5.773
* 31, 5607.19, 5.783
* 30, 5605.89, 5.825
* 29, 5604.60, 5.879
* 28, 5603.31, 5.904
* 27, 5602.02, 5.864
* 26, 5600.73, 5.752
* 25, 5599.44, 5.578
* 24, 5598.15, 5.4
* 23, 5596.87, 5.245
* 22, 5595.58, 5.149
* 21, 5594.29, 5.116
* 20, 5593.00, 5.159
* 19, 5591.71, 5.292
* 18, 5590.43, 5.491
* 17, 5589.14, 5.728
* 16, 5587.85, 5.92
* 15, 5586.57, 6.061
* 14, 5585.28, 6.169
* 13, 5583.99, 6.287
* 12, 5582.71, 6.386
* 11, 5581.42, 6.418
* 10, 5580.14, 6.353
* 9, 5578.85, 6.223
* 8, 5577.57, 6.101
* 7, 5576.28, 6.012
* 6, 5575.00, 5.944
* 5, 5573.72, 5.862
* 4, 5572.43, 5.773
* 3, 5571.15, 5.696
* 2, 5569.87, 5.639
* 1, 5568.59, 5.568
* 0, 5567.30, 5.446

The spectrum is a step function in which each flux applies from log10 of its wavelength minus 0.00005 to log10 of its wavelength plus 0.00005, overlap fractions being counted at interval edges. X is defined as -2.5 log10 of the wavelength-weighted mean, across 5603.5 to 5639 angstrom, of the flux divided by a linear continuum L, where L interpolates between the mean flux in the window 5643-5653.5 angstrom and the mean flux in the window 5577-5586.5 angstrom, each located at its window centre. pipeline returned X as 0.043 mag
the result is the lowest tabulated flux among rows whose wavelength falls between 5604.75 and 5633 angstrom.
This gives 5.544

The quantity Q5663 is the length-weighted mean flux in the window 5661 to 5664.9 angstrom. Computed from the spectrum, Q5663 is 5.64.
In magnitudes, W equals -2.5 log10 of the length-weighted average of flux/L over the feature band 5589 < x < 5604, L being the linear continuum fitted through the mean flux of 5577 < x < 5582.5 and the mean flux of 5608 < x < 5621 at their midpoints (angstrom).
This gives 0.10 mag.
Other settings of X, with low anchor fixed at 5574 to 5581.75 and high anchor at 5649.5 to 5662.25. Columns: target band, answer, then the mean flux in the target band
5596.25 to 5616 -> 0.04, 5.71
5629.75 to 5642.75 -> -0.03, 5.83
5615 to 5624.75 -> 0.04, 5.6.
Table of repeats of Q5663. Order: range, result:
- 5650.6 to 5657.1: 5.51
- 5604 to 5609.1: 5.81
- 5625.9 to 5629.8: 5.85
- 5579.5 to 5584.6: 6.37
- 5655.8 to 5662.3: 5.46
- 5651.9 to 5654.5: 5.53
